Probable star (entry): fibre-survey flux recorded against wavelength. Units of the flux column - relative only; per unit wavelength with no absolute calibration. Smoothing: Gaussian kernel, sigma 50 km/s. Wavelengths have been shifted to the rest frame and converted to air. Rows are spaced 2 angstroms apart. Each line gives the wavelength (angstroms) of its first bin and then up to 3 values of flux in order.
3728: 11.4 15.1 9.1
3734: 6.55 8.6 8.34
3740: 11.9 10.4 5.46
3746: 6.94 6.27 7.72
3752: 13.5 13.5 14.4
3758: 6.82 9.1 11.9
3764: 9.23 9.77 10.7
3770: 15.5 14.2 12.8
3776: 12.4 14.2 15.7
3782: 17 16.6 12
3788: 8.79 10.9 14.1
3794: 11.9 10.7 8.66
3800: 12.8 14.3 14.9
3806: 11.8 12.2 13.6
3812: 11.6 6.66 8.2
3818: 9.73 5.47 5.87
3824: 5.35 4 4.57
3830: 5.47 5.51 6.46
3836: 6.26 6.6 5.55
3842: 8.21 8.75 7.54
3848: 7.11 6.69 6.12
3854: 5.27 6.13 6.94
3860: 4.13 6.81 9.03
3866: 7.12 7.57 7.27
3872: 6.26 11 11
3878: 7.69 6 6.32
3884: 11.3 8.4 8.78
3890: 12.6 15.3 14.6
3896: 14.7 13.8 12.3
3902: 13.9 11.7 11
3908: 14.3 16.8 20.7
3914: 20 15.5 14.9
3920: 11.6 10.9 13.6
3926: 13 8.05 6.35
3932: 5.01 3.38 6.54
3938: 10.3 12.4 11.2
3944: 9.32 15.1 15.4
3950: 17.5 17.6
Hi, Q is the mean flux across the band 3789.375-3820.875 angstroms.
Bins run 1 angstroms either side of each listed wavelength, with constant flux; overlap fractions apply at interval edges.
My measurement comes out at 11.1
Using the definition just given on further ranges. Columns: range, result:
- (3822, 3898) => 7.85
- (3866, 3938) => 11.1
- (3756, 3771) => 10.7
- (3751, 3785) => 12.8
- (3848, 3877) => 7.23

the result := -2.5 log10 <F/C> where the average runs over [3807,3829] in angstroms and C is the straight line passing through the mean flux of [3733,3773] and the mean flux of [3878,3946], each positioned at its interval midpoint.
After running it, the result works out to 0.32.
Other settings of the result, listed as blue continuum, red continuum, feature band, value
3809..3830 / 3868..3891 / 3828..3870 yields 0.21 mag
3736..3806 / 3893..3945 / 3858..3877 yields 0.47 mag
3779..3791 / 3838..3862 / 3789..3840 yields 0.17 mag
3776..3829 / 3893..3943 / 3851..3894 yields 0.38 mag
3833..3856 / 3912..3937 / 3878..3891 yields 0.02 mag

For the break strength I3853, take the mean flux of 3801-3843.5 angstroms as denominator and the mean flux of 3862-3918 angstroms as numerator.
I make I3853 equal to 1.4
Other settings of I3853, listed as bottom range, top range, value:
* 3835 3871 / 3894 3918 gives 2.19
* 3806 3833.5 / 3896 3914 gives 1.90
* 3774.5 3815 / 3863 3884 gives 0.64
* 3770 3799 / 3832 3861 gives 0.50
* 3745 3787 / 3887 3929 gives 1.15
